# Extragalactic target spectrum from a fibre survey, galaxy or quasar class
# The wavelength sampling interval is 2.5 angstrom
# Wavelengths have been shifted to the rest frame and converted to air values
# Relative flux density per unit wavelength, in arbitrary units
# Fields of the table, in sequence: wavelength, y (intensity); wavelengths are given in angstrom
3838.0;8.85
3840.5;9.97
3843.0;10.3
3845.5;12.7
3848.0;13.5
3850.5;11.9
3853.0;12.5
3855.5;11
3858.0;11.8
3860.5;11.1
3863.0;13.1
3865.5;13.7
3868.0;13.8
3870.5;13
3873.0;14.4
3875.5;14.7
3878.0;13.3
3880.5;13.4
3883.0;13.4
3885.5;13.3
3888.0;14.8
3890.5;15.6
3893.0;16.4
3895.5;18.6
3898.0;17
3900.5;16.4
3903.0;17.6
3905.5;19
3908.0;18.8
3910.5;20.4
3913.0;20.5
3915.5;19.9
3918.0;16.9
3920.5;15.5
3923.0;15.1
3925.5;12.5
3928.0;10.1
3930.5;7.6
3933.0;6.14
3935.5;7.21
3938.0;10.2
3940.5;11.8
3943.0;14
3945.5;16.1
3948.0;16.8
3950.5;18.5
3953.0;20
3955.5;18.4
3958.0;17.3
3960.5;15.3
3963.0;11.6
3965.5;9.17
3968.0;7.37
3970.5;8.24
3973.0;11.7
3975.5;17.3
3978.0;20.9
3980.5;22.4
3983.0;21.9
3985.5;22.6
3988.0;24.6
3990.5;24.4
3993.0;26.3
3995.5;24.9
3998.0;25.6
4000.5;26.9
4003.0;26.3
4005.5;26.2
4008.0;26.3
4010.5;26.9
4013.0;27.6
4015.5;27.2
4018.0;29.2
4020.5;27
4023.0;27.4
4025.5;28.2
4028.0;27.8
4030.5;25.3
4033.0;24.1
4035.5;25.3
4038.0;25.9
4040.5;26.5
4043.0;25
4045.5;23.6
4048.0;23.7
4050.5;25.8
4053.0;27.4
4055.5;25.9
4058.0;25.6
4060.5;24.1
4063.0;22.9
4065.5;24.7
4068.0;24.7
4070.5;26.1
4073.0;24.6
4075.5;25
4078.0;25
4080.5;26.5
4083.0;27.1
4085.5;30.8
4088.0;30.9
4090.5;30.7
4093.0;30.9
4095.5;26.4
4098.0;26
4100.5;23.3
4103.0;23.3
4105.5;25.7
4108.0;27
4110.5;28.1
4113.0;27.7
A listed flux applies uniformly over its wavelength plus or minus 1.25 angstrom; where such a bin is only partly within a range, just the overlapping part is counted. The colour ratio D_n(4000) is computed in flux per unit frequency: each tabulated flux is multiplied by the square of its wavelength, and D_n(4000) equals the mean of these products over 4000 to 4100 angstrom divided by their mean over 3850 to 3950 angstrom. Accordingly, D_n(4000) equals 2.0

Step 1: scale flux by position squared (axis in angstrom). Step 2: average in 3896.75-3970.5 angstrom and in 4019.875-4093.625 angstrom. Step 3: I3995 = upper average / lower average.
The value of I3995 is 1.91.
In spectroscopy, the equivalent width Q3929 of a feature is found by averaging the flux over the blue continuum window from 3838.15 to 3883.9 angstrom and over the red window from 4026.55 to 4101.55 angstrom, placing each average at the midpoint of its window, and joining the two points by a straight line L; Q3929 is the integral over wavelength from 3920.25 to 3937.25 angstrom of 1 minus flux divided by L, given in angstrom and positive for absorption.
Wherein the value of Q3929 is 6.7 angstrom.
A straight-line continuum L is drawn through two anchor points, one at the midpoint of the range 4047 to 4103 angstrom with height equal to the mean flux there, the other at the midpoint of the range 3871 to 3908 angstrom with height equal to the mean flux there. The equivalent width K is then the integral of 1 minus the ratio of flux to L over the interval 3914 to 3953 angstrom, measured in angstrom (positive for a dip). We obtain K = 10.0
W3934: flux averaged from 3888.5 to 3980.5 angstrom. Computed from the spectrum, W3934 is 15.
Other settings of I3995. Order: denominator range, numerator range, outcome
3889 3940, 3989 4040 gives 1.85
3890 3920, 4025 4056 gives 1.52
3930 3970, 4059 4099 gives 2.19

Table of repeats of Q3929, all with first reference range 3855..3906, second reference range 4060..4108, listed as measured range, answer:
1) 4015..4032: -3.44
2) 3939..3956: 1.94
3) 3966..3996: 2.20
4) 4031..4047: -0.92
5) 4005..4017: -2.64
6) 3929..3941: 6.30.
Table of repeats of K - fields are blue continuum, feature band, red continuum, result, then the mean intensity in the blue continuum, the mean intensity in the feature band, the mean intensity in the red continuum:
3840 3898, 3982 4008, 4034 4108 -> -4.6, 13.4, 25.1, 26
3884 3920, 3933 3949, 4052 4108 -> 6.0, 17.4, 12.1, 26.3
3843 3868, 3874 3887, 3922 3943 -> -2.2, 12.3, 13.7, 10.3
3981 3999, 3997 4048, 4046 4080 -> -3.7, 24.2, 26.4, 25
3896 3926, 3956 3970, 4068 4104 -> 5.5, 17.6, 12.3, 26.8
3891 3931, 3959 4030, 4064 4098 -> -0.7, 16.5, 22.2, 27.1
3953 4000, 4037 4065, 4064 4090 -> -0.7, 18.5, 25.1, 26.6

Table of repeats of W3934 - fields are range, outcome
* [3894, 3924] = 18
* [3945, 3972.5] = 14.3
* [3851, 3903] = 14.1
